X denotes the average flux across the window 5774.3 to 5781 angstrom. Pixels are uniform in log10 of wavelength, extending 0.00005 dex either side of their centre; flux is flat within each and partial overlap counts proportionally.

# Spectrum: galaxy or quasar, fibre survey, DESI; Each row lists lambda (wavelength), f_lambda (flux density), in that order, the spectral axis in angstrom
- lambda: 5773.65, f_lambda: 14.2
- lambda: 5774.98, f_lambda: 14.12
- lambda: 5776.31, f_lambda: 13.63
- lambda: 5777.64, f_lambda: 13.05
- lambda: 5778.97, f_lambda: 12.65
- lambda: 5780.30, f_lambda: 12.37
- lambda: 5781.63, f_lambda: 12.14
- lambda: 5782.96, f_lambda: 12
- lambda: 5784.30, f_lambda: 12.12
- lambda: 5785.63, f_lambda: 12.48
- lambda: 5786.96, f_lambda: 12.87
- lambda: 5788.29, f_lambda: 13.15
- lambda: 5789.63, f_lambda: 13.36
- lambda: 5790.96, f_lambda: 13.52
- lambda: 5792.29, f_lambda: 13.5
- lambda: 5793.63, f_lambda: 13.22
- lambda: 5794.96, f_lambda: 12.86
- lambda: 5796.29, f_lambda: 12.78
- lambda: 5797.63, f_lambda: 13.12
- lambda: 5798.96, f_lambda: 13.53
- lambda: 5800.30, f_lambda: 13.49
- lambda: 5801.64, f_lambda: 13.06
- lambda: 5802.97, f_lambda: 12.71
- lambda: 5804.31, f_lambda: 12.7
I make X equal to 13.2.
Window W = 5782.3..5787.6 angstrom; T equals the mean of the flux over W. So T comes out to 12.4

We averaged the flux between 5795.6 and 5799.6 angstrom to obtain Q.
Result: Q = 13.2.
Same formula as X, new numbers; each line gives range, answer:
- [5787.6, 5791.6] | 13.3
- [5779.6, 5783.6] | 12.2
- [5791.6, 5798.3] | 13.1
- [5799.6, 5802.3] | 13.2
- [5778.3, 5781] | 12.5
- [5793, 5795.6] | 13.1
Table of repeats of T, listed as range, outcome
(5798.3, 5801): 13.5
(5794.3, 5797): 12.8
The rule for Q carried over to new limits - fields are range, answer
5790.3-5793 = 13.5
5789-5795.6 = 13.3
